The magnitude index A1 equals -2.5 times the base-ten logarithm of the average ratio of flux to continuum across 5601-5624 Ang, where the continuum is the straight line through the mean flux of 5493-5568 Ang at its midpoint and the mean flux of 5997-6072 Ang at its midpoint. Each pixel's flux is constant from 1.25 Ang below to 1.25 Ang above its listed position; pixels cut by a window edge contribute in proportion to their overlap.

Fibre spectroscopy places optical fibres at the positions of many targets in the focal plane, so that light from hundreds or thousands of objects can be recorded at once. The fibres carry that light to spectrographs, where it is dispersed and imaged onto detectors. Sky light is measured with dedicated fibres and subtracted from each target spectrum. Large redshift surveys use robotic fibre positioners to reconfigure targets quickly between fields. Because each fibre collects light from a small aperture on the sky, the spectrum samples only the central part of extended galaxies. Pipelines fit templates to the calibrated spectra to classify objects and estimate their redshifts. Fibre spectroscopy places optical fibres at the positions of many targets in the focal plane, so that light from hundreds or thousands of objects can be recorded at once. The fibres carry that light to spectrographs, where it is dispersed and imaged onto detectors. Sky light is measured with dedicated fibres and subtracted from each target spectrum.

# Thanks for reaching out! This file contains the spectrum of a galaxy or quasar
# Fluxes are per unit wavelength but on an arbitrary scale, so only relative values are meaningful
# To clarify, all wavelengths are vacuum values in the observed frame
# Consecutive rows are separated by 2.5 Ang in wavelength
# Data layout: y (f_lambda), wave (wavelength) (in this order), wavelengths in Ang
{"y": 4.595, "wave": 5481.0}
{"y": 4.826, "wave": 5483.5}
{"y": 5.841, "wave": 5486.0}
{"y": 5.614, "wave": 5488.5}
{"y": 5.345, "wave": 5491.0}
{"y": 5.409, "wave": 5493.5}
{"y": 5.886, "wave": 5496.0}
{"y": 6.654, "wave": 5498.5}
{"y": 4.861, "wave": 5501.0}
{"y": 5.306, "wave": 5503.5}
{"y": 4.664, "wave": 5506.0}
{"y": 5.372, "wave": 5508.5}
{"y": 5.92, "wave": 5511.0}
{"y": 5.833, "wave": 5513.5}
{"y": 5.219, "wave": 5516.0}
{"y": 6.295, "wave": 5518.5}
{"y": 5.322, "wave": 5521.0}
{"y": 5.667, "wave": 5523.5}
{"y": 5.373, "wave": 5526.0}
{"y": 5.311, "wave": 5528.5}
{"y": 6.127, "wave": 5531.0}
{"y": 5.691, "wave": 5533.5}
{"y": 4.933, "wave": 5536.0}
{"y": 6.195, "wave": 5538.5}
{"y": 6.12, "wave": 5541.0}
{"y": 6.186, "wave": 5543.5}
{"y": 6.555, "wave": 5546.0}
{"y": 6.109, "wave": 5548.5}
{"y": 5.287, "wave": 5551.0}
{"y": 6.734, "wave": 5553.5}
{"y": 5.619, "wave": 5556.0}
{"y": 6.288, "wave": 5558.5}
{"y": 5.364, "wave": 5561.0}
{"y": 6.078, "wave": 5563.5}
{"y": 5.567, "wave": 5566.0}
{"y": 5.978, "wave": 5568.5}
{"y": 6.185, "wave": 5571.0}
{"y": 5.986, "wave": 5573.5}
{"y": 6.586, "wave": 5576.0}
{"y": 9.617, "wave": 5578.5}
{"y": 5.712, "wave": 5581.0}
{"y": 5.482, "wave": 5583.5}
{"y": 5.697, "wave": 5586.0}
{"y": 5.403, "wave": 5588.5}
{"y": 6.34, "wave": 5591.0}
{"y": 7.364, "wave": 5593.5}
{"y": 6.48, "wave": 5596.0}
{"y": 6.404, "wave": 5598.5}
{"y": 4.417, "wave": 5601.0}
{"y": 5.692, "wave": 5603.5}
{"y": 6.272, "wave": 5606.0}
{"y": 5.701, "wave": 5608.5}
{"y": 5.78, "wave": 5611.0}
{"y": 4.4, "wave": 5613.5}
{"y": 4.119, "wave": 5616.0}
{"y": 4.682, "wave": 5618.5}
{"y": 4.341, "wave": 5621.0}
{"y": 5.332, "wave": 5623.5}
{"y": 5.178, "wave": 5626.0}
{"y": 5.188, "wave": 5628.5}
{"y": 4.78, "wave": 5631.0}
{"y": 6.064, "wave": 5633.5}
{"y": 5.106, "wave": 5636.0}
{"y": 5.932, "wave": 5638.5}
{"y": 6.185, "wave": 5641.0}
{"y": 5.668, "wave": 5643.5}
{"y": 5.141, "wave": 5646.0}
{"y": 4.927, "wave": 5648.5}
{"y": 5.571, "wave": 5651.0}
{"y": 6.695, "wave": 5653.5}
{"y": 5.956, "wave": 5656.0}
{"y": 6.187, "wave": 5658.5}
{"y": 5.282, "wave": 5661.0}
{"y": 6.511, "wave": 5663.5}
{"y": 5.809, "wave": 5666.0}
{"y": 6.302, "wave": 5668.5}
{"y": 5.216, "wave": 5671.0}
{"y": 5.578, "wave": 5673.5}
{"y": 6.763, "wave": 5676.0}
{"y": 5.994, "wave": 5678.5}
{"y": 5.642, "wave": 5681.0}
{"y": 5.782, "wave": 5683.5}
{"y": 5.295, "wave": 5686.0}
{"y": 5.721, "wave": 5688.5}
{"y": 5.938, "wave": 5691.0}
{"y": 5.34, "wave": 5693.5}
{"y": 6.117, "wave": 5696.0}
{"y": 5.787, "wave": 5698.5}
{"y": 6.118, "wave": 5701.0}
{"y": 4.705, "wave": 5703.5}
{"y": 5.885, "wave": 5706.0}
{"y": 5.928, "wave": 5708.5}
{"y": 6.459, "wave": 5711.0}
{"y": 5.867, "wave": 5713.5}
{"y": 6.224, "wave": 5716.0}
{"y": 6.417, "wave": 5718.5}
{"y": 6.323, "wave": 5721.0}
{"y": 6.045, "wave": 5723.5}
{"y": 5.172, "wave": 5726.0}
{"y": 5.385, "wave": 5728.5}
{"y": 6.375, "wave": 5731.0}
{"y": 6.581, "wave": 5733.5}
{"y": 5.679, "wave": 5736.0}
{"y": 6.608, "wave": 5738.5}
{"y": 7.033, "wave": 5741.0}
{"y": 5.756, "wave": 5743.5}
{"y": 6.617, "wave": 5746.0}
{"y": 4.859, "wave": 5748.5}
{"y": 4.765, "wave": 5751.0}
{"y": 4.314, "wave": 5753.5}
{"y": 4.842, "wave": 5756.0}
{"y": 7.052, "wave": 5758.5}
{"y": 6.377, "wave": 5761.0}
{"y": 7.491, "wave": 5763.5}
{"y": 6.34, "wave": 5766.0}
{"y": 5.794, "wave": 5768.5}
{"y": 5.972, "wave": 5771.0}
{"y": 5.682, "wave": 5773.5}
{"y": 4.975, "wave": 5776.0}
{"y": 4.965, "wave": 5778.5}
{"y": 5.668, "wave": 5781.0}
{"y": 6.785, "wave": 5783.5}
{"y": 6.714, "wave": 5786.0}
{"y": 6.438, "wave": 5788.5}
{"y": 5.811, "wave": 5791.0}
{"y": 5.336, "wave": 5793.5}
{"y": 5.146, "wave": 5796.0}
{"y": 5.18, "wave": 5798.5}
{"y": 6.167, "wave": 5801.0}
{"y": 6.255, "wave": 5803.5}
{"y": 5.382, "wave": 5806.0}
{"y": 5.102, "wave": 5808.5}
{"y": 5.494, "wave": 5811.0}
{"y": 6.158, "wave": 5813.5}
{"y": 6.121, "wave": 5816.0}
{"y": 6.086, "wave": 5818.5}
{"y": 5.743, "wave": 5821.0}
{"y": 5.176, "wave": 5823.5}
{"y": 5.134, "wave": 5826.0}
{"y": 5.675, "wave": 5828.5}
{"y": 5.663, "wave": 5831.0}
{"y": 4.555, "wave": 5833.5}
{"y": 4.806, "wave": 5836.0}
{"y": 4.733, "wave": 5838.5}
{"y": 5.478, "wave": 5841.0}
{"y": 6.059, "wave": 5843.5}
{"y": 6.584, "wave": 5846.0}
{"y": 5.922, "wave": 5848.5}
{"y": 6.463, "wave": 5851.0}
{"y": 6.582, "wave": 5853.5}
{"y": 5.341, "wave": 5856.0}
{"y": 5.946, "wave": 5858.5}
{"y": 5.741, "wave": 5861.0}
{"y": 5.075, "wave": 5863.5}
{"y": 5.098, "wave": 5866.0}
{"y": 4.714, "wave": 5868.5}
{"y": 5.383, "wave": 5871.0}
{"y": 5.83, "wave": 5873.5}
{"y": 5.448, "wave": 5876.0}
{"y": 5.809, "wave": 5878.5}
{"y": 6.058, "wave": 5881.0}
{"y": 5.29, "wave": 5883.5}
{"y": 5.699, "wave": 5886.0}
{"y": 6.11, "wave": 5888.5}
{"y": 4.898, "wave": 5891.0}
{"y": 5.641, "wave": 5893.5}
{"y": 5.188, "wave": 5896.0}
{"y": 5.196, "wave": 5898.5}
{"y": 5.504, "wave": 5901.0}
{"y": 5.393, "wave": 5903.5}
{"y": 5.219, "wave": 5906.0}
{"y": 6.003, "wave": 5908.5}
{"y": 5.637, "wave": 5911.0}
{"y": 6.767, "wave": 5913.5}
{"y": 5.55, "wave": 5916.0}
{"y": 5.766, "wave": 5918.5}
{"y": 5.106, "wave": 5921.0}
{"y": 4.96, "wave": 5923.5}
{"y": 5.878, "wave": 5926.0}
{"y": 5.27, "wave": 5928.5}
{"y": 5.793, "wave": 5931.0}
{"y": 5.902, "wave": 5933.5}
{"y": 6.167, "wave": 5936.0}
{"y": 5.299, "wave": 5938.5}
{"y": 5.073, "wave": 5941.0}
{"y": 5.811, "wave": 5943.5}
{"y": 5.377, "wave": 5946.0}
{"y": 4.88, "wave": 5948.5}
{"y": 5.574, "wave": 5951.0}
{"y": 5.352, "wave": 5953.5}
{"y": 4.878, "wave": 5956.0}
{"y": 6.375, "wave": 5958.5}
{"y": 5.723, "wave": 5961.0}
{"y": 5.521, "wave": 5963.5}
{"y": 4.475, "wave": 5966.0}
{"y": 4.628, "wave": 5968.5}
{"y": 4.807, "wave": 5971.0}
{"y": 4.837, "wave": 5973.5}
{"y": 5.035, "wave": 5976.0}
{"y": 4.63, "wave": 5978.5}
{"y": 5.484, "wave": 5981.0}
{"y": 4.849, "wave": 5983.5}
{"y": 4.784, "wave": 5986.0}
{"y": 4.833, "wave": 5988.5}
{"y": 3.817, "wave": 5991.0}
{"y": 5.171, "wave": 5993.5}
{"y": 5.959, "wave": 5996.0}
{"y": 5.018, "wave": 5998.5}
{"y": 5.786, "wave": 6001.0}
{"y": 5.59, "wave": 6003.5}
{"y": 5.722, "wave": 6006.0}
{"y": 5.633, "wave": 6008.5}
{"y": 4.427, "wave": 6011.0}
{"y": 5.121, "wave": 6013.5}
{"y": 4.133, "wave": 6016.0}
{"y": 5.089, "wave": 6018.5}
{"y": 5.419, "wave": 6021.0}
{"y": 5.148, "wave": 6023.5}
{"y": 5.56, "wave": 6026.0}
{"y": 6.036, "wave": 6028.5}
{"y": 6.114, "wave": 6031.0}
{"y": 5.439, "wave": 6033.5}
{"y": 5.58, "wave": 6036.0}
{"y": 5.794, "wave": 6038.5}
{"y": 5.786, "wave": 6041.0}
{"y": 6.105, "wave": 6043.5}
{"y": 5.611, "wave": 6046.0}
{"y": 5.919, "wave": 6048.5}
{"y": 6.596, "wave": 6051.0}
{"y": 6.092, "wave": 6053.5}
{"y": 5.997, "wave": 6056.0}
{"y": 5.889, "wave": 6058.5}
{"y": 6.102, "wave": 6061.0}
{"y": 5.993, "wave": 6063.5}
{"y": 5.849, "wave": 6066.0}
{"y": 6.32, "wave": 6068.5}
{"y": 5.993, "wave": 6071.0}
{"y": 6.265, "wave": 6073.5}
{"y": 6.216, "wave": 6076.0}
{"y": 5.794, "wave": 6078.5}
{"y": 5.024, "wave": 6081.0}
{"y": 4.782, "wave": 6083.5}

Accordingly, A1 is 0.13 mag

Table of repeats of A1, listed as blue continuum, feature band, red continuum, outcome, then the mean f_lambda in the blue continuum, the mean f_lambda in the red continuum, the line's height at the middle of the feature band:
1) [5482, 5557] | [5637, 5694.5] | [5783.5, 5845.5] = -0.03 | 5.67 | 5.64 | 5.65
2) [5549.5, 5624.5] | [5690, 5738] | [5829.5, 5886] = -0.04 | 5.83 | 5.57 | 5.71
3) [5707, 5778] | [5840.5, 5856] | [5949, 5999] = -0.11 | 5.95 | 5.09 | 5.56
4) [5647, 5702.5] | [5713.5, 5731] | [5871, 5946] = -0.03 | 5.83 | 5.59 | 5.78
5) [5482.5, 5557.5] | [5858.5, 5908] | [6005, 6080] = 0.05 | 5.68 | 5.72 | 5.71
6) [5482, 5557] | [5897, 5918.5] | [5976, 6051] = -0.05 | 5.67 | 5.35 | 5.42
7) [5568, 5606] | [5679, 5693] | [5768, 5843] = 0.05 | 6.23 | 5.61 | 5.95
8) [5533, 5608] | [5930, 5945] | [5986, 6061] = -0.01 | 6.08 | 5.49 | 5.61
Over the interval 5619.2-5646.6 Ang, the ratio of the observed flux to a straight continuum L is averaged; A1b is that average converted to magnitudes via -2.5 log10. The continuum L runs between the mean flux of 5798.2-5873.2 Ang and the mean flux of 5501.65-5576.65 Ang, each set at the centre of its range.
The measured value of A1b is 0.07 mag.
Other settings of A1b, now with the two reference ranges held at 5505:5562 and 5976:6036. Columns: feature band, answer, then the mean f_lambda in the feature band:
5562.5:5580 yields -0.15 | 6.57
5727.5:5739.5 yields -0.11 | 6.13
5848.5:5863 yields -0.11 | 5.96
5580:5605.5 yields -0.04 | 5.91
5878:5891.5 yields -0.06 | 5.68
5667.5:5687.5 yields -0.04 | 5.81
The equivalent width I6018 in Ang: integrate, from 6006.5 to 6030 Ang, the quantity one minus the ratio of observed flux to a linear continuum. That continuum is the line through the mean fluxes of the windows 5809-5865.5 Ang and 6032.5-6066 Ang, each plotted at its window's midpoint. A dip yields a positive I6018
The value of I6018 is 2.7 Ang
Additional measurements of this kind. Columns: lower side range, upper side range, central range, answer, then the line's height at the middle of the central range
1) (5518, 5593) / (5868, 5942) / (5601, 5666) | 5.0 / 5.91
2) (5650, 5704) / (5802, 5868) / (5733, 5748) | -1.4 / 5.76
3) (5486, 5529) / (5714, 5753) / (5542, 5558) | -1.3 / 5.62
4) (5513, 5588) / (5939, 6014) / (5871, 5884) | -0.8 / 5.36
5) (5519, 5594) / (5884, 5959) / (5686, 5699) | 0.2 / 5.84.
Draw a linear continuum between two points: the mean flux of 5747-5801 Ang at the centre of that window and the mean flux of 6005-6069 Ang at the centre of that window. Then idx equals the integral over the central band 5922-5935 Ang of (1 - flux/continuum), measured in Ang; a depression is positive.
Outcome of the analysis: 0.3 Ang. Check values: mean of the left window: 5.75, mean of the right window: 5.66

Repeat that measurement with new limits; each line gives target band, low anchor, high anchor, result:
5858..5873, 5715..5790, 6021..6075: 1.6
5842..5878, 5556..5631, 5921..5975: -1.8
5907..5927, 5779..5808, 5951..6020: -1.2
